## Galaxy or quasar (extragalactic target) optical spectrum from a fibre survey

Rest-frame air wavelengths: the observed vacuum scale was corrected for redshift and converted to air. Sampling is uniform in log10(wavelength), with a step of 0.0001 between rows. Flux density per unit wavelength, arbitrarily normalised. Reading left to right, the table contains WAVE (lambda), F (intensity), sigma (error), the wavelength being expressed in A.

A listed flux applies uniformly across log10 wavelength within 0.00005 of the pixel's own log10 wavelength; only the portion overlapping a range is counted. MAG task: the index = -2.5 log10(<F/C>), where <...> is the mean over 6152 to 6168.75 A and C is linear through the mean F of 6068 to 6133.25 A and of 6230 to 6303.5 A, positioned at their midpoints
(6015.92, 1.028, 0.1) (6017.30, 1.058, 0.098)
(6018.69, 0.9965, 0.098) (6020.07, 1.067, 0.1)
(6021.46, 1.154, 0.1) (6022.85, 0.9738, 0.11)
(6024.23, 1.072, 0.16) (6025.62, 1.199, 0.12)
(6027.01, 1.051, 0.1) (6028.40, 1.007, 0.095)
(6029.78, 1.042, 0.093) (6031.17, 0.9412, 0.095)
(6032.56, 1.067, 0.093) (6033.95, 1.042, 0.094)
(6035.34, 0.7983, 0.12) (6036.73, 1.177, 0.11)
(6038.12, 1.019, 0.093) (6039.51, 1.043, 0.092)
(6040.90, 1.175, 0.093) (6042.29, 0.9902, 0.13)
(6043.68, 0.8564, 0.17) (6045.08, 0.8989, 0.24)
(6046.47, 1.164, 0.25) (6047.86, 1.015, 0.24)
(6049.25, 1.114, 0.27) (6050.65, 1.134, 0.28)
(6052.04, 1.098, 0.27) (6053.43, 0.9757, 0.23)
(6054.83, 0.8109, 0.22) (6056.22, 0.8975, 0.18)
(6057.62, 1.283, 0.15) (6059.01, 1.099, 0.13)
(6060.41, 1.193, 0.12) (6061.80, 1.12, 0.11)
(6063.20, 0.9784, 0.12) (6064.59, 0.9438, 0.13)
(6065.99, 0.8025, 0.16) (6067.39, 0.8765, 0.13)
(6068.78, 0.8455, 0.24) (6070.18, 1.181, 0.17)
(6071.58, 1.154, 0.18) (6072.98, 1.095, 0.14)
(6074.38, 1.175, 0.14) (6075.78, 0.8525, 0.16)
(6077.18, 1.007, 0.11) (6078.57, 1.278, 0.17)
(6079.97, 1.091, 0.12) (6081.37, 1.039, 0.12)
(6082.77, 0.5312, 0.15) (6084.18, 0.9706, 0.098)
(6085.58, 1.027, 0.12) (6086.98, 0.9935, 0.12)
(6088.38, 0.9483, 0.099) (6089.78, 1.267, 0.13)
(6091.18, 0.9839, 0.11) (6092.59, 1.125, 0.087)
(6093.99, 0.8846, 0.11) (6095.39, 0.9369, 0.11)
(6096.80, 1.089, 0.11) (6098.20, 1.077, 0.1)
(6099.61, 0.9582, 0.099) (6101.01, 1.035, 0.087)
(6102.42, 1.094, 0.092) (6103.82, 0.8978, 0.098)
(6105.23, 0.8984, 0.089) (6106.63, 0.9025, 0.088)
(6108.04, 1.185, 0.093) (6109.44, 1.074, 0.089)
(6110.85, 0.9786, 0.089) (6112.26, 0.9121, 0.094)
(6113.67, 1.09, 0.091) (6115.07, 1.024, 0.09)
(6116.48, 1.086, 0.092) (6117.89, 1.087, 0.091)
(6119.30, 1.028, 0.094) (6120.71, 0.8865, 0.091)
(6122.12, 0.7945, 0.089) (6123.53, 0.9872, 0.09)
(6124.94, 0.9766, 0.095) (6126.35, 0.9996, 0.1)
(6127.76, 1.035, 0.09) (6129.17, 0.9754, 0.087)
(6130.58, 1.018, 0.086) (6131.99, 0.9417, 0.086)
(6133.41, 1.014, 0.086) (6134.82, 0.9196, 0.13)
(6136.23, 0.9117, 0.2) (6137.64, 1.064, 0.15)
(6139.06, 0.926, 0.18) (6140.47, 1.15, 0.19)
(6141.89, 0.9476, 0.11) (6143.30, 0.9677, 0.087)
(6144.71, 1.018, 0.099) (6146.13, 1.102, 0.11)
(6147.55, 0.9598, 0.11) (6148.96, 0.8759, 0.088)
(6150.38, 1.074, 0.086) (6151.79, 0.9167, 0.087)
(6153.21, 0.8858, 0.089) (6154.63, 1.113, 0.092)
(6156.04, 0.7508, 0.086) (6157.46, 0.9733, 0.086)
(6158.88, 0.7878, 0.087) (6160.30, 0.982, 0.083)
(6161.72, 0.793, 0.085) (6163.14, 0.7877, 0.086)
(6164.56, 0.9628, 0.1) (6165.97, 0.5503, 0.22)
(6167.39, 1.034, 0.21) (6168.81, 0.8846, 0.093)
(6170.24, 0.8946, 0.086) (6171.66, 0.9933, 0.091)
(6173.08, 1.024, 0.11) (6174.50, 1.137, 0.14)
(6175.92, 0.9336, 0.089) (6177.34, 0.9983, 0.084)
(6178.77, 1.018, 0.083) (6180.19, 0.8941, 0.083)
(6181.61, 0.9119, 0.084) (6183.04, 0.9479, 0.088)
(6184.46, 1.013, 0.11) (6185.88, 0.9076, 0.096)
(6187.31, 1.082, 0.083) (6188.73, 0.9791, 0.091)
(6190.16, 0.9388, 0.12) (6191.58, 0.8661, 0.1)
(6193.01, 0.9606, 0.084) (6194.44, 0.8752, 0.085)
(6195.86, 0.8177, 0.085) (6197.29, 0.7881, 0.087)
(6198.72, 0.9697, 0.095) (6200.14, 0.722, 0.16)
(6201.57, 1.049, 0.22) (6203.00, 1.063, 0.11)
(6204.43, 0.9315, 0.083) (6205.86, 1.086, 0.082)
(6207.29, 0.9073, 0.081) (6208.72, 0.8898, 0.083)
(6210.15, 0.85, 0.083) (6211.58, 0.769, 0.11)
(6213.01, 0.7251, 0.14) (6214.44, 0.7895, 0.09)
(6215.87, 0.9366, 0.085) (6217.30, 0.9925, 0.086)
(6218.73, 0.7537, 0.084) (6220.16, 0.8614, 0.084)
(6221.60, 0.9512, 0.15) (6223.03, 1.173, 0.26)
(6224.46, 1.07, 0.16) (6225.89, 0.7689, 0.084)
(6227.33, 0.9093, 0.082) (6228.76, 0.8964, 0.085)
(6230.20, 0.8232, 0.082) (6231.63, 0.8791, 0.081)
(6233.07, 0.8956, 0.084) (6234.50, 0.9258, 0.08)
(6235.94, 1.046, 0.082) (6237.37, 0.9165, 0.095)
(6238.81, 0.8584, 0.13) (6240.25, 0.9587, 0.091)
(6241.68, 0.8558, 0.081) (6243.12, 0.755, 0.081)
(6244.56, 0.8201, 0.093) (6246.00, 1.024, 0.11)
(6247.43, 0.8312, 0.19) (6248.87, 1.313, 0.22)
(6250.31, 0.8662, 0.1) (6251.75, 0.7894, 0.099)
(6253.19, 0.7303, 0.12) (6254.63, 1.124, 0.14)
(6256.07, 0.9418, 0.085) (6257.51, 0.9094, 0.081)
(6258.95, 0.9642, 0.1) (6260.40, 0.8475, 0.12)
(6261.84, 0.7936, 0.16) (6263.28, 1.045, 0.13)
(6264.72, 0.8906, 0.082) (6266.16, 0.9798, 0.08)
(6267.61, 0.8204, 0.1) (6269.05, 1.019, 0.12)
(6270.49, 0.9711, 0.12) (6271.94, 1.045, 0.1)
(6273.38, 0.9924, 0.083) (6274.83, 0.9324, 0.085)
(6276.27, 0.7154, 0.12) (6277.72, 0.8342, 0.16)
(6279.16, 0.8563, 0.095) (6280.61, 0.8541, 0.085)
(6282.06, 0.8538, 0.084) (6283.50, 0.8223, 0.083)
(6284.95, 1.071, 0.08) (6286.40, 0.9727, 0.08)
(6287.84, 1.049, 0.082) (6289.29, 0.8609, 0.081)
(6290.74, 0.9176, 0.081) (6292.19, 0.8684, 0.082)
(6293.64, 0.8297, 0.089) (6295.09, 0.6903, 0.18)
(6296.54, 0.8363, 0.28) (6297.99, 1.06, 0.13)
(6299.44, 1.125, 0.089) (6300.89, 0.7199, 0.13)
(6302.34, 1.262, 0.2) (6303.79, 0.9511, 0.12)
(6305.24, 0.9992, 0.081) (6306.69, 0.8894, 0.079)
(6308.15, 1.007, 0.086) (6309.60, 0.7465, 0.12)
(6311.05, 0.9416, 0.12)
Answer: 0.117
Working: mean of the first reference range 1.01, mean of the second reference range 0.918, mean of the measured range 0.876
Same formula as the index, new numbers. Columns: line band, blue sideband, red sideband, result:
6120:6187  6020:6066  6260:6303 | 0.04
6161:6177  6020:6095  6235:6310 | 0.07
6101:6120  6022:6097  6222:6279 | -0.03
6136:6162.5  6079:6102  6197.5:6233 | 0.00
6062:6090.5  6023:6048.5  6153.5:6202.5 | -0.01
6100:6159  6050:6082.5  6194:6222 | -0.02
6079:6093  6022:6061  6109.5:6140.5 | 0.01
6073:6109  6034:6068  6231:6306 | -0.01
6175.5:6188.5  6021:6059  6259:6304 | 0.00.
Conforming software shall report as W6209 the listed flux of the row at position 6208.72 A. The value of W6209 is 0.8898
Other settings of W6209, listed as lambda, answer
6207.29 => 0.9073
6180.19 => 0.8941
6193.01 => 0.9606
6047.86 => 1.015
